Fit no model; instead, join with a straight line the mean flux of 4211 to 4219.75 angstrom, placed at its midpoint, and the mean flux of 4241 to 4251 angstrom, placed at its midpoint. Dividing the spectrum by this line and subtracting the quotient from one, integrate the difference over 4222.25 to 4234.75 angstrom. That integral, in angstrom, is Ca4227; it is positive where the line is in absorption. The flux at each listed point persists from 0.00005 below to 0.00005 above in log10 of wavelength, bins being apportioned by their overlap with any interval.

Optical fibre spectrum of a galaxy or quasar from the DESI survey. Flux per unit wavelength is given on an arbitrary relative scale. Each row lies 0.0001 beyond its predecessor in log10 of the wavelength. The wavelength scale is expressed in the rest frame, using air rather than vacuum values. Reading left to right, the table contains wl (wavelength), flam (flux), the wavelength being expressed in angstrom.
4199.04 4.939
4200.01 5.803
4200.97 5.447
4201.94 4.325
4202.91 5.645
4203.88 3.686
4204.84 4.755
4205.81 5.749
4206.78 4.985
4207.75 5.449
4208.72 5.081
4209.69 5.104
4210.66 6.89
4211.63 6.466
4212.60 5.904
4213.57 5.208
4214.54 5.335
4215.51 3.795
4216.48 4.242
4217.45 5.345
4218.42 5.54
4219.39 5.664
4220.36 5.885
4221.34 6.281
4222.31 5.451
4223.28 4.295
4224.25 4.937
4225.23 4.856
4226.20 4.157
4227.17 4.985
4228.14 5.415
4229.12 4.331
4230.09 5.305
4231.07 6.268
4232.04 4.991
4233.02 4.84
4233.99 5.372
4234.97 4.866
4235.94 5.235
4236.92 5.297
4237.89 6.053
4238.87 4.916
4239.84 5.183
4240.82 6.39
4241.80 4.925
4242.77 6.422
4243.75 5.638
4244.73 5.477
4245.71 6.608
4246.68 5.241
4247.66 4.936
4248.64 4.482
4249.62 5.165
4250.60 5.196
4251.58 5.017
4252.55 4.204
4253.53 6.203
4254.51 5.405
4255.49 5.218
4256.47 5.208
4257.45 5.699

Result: 0.8 angstrom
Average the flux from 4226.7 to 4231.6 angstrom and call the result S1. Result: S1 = 5.26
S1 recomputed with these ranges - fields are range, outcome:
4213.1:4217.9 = 4.78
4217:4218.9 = 5.45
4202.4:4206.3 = 4.96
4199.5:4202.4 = 5.2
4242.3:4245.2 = 5.83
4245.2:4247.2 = 5.92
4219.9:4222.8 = 5.86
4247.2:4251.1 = 4.94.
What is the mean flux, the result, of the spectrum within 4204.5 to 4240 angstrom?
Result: 5.26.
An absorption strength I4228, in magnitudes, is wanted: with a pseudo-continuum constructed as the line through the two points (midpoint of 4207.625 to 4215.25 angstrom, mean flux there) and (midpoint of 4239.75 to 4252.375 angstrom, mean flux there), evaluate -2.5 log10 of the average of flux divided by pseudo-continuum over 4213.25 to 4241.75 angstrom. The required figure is 0.07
